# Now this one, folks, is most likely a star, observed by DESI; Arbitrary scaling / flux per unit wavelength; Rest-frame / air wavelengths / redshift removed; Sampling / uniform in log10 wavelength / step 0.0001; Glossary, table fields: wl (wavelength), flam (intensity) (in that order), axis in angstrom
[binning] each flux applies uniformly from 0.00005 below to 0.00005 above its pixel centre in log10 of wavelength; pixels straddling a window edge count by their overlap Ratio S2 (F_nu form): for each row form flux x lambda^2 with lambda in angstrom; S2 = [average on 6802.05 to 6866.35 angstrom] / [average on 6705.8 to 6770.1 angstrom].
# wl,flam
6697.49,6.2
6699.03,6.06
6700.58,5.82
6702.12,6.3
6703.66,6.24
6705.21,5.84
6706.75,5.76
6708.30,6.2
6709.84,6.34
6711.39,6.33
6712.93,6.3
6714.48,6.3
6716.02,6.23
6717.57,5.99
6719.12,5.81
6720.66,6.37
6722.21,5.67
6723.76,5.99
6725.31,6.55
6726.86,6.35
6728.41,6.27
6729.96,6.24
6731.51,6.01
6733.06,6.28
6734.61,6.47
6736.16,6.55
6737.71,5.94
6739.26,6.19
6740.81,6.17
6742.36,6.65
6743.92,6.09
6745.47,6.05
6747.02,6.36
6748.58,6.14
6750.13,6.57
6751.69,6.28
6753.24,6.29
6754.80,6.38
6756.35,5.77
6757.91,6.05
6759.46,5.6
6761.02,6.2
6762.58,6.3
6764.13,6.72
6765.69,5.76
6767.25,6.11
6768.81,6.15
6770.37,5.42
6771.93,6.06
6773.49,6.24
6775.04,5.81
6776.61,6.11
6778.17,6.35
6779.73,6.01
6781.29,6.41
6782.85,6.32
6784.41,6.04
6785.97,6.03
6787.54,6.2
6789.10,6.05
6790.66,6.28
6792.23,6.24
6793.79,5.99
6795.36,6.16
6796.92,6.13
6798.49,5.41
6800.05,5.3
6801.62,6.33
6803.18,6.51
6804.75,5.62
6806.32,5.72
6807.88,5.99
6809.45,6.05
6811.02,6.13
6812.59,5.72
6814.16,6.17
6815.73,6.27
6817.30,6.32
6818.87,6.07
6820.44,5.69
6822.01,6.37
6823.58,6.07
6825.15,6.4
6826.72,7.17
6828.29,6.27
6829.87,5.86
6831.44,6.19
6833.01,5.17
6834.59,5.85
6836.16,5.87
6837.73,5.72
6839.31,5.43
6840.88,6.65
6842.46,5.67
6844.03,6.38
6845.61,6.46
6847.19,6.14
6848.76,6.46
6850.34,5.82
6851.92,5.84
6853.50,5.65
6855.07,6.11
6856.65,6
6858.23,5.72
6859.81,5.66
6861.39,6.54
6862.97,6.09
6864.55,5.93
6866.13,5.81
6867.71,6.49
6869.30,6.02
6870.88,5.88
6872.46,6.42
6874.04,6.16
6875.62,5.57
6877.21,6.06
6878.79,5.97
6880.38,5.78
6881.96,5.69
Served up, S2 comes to 1.01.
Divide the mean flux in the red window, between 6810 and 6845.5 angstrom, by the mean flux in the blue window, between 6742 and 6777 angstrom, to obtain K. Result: 1.0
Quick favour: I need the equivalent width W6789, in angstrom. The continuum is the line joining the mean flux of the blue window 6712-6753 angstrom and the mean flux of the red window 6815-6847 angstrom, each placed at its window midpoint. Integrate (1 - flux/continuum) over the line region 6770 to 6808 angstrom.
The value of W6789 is 0.7 angstrom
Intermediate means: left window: 6.23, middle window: 6.04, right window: 6.09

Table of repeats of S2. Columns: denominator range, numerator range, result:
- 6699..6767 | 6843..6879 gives 1.02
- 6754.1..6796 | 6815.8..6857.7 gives 1.01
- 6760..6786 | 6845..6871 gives 1.01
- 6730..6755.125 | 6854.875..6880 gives 1.00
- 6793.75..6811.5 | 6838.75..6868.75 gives 1.03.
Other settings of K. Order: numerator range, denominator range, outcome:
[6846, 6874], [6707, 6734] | 0.98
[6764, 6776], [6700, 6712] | 0.98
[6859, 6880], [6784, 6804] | 1.00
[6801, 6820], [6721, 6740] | 0.98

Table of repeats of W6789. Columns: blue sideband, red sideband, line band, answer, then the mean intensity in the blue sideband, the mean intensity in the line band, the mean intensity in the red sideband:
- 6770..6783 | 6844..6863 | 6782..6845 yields 0.3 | 6.09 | 6.05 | 6.05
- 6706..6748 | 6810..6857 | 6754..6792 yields 0.3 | 6.2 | 6.1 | 6.06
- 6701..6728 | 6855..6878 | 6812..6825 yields -0.1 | 6.15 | 6.11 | 6.03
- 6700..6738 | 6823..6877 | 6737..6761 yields -0.1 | 6.17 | 6.17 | 6.04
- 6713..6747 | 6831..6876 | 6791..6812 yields 0.4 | 6.2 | 5.97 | 5.99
